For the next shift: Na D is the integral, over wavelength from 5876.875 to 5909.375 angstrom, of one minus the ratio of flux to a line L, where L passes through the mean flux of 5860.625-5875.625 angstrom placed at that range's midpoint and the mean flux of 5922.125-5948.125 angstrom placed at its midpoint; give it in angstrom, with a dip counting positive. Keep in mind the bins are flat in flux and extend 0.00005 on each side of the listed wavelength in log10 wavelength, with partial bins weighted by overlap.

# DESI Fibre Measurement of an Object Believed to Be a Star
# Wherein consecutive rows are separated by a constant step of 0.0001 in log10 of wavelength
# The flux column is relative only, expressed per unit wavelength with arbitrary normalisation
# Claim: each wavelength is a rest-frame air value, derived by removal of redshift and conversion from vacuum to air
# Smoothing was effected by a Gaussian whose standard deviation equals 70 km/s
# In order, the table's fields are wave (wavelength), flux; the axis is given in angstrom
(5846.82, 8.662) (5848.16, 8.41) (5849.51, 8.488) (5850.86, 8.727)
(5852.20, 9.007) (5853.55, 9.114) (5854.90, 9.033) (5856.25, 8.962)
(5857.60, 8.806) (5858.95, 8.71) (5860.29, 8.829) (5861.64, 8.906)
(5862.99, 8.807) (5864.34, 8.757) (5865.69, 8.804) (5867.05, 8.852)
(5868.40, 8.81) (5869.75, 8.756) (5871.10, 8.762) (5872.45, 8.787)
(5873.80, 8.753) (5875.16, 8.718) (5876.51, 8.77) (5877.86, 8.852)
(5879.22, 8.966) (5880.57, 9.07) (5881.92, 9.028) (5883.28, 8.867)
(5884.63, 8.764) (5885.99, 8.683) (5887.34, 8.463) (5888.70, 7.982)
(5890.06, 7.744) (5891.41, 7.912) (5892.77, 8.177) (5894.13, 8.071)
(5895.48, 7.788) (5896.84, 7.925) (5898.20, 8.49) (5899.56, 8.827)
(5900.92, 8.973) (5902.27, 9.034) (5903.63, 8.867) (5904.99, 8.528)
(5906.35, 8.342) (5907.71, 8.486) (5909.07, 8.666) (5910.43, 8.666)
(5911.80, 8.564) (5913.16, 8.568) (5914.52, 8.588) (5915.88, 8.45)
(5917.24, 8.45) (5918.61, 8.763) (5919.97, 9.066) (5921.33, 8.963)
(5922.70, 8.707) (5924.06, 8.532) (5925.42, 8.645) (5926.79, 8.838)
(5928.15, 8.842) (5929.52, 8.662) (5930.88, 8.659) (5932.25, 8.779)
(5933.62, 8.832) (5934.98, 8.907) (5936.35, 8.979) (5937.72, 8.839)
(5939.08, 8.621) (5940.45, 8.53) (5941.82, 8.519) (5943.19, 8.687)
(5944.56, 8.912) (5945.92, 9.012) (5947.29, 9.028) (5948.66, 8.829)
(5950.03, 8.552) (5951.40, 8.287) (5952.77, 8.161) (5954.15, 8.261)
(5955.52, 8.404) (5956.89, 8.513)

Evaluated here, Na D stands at 1.0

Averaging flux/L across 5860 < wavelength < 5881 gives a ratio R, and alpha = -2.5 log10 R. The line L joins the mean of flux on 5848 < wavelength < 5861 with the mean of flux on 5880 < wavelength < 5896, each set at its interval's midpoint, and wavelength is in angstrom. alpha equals -0.03 mag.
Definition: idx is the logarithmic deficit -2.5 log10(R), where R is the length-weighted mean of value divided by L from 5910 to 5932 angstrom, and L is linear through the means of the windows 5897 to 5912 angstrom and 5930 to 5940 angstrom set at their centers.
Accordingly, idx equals 0.01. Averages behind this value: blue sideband 8.65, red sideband 8.8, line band 8.69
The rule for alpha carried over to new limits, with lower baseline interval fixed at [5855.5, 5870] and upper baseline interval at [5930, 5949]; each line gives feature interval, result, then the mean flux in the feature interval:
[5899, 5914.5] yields 0.02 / 8.68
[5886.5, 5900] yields 0.09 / 8.13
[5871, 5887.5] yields 0.00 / 8.82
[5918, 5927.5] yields 0.00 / 8.79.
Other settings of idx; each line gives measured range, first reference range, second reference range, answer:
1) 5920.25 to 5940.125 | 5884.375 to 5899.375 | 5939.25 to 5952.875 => -0.03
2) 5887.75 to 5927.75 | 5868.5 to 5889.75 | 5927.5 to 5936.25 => 0.03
